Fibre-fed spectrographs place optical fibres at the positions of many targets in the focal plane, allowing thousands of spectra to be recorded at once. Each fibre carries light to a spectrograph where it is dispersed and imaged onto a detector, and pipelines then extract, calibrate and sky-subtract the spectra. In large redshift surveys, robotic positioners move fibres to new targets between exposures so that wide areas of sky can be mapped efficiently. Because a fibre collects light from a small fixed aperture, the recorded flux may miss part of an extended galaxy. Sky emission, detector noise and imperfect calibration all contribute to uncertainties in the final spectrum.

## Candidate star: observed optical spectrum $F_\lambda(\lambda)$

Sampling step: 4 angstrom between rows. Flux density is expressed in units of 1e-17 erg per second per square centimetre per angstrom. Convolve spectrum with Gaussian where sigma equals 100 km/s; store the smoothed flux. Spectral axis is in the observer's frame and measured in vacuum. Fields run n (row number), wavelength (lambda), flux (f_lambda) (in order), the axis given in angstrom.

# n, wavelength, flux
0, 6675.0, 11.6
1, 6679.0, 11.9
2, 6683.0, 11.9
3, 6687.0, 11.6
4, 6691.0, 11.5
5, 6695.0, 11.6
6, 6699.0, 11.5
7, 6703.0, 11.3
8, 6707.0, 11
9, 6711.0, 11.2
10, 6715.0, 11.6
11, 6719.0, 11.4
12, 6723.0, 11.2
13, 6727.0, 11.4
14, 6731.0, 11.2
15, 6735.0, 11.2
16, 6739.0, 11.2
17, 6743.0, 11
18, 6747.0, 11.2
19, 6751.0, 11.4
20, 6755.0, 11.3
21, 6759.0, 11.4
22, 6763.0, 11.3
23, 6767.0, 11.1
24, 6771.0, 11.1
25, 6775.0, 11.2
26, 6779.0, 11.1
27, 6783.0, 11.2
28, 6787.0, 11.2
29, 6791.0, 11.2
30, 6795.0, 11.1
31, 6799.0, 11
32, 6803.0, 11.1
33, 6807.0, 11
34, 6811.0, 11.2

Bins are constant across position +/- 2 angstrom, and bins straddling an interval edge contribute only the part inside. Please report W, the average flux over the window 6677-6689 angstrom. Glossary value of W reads 11.8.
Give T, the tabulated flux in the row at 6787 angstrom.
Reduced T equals 11.2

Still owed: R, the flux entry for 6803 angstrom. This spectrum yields 11.1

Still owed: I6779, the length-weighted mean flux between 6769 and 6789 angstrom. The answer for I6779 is 11.2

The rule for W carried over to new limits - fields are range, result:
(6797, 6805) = 11.1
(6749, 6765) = 11.3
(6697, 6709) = 11.3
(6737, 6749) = 11.1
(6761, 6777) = 11.2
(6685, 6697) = 11.6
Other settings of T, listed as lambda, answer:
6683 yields 11.9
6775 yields 11.2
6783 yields 11.2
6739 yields 11.2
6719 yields 11.4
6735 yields 11.2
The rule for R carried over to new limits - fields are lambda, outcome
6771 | 11.1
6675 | 11.6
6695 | 11.6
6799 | 11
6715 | 11.6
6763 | 11.3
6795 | 11.1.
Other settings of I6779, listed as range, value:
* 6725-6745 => 11.2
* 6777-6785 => 11.1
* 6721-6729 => 11.3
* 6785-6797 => 11.2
